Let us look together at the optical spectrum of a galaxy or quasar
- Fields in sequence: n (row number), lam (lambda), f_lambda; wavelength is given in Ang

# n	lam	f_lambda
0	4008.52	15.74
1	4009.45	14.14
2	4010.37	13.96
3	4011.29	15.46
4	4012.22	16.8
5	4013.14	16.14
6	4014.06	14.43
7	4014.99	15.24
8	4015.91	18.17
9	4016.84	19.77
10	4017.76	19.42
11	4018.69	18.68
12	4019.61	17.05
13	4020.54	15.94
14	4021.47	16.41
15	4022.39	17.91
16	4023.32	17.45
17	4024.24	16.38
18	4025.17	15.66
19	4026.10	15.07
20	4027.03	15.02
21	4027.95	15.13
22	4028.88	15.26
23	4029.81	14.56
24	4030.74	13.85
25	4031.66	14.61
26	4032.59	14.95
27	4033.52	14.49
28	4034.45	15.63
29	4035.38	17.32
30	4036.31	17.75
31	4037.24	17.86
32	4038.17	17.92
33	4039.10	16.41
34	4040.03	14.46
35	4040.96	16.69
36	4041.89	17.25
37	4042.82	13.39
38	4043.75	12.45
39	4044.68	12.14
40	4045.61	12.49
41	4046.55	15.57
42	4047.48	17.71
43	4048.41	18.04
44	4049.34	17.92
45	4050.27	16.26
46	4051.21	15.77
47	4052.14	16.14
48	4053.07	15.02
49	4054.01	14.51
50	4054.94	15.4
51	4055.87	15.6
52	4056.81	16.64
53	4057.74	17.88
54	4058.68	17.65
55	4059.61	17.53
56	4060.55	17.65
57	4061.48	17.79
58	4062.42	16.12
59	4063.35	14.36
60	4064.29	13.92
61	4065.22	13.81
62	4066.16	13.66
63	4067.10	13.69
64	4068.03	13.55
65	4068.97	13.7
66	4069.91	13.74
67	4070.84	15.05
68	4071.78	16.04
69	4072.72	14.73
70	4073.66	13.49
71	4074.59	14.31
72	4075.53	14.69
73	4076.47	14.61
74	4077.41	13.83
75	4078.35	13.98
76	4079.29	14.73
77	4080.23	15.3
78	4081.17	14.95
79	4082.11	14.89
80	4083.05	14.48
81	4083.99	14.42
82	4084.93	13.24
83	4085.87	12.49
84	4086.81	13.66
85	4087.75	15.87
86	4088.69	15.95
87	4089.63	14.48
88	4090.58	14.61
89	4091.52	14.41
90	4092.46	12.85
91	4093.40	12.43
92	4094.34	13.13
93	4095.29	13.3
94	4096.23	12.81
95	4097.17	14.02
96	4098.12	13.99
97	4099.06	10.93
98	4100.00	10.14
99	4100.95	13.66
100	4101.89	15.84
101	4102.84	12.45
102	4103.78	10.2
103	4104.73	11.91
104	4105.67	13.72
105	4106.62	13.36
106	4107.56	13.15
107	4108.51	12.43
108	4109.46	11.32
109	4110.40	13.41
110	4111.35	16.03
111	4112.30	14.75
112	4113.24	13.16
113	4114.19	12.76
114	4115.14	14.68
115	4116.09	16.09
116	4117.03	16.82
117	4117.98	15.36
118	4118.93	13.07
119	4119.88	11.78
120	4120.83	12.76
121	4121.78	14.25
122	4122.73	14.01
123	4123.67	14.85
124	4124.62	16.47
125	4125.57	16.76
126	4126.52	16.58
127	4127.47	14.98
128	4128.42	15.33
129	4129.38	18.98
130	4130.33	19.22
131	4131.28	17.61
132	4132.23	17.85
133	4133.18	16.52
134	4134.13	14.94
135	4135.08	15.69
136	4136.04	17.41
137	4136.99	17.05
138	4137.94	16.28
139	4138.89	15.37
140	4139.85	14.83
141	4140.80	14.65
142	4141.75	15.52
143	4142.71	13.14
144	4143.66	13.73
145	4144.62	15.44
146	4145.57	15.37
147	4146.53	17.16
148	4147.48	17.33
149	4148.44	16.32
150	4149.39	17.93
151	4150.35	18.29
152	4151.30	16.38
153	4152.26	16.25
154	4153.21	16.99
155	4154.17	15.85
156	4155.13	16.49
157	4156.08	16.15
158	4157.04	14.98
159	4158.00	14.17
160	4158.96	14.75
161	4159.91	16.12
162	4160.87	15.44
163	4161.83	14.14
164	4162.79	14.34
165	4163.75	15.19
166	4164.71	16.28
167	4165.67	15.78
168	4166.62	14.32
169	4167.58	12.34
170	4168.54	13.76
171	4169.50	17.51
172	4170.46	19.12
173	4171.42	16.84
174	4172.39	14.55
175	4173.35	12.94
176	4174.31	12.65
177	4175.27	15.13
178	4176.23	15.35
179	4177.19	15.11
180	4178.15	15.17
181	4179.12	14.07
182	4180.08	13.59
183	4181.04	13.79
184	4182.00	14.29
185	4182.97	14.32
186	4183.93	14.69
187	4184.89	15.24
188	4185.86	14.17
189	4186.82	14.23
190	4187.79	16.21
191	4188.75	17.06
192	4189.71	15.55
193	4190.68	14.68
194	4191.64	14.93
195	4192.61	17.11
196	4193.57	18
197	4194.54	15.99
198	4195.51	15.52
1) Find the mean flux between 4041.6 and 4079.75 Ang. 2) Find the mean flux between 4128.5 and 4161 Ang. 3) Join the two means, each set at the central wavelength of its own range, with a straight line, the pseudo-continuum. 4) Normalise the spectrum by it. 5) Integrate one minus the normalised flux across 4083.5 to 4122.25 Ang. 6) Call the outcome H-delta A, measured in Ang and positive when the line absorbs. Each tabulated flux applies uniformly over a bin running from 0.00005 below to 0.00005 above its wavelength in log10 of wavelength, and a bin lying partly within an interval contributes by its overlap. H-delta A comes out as 5.3 Ang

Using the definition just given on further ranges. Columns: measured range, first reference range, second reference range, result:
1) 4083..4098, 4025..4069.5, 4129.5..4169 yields 1.7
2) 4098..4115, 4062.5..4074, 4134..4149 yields 2.3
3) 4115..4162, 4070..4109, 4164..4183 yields -4.5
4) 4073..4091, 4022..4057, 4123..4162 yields 1.6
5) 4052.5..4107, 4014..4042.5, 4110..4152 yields 5.7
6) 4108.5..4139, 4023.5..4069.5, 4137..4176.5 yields 0.4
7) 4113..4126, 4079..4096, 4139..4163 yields 0.4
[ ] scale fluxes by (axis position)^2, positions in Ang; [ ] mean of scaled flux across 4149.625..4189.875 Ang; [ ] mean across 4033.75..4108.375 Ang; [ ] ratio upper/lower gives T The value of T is 1.09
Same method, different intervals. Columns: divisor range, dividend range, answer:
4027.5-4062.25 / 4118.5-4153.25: 1.04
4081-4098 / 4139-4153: 1.17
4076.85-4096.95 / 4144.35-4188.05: 1.13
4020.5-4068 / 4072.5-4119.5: 0.90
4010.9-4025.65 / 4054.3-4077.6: 0.92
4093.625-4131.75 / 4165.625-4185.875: 1.07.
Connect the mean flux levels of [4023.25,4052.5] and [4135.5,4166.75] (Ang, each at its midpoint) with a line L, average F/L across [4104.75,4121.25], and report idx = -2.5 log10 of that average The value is 0.15 mag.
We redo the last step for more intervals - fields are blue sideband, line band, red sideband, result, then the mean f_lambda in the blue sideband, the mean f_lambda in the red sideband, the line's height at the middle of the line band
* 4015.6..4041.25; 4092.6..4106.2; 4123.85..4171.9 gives 0.26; 16.4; 16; 16.2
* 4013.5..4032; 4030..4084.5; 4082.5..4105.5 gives -0.03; 16.3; 13.4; 14.9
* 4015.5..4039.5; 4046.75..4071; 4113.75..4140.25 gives 0.03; 16.5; 15.7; 16.2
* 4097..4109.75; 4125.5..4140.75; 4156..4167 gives -0.19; 12.6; 15.1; 13.9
